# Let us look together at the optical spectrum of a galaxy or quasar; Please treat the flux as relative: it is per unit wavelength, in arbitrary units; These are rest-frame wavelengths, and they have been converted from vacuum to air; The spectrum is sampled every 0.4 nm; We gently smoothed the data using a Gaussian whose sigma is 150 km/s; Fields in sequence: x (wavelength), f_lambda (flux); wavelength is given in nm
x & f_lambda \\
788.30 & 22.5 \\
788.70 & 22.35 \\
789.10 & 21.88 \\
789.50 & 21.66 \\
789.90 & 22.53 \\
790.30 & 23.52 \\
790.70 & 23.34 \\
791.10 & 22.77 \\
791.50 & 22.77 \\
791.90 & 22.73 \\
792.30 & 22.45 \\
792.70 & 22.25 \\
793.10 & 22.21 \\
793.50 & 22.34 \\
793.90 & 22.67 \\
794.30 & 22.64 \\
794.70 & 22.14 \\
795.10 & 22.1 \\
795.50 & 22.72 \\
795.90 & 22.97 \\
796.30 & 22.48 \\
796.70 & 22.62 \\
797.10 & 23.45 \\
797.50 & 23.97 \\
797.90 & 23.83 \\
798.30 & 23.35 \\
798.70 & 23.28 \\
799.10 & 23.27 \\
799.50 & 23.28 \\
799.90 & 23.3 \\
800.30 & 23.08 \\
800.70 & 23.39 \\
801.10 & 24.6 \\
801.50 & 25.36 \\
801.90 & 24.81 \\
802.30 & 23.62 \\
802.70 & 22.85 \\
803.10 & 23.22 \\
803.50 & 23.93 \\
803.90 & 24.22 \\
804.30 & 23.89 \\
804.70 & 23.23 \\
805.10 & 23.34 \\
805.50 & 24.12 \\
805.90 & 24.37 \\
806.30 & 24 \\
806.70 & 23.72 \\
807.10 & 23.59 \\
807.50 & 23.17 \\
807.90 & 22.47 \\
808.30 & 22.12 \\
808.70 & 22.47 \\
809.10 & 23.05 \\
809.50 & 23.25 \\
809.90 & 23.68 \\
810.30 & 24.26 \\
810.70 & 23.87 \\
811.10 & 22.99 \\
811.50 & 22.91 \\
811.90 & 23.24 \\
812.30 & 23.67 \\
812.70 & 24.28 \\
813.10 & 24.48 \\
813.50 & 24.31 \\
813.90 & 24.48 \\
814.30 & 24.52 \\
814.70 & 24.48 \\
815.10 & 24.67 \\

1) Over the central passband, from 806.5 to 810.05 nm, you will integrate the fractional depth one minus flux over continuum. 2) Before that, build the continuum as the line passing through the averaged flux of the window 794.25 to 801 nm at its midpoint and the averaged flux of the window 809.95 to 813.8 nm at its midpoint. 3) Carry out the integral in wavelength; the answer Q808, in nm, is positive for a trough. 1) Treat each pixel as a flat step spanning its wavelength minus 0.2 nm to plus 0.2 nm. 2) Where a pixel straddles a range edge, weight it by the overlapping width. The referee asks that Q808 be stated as 0.08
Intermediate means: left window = 23.1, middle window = 23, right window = 23.8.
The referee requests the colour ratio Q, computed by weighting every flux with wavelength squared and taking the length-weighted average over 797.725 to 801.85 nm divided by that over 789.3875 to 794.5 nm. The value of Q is 1.07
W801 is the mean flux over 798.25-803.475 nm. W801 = 23.7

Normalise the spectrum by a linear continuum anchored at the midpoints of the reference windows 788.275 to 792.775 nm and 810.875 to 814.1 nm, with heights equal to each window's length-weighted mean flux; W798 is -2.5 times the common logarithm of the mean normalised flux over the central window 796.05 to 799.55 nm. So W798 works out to -0.014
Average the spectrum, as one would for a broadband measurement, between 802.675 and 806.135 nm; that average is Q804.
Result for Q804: 23.7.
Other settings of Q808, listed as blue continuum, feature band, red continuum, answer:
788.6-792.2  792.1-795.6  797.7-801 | 0.08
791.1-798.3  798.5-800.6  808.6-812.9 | -0.03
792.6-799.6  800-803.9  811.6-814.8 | -0.10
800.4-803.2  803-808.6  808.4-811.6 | 0.03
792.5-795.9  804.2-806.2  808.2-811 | -0.07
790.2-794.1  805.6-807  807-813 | -0.05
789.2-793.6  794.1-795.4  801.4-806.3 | 0.03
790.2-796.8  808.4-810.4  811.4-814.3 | 0.04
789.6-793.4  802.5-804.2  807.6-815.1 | -0.02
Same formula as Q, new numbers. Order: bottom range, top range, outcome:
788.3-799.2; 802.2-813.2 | 1.07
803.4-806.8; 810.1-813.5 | 1.01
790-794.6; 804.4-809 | 1.07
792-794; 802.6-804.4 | 1.08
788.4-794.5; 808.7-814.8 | 1.11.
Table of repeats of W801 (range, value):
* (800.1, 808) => 23.8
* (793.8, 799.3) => 23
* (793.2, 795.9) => 22.5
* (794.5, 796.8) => 22.5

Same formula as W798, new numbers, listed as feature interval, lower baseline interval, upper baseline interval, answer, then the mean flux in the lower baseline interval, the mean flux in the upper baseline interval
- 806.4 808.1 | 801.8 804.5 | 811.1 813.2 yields 0.019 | 23.8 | 23.6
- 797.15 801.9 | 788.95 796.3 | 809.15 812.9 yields -0.038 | 22.5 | 23.6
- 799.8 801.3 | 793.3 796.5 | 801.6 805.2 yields -0.013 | 22.5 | 23.7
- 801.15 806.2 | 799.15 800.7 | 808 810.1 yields -0.038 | 23.2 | 22.9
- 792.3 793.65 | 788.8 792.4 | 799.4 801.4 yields 0.028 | 22.6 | 23.6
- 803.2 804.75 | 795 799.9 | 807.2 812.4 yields -0.032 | 23.1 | 23.2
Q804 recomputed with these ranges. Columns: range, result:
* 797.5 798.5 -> 23.7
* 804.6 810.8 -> 23.4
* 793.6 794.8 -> 22.5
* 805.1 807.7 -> 23.8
